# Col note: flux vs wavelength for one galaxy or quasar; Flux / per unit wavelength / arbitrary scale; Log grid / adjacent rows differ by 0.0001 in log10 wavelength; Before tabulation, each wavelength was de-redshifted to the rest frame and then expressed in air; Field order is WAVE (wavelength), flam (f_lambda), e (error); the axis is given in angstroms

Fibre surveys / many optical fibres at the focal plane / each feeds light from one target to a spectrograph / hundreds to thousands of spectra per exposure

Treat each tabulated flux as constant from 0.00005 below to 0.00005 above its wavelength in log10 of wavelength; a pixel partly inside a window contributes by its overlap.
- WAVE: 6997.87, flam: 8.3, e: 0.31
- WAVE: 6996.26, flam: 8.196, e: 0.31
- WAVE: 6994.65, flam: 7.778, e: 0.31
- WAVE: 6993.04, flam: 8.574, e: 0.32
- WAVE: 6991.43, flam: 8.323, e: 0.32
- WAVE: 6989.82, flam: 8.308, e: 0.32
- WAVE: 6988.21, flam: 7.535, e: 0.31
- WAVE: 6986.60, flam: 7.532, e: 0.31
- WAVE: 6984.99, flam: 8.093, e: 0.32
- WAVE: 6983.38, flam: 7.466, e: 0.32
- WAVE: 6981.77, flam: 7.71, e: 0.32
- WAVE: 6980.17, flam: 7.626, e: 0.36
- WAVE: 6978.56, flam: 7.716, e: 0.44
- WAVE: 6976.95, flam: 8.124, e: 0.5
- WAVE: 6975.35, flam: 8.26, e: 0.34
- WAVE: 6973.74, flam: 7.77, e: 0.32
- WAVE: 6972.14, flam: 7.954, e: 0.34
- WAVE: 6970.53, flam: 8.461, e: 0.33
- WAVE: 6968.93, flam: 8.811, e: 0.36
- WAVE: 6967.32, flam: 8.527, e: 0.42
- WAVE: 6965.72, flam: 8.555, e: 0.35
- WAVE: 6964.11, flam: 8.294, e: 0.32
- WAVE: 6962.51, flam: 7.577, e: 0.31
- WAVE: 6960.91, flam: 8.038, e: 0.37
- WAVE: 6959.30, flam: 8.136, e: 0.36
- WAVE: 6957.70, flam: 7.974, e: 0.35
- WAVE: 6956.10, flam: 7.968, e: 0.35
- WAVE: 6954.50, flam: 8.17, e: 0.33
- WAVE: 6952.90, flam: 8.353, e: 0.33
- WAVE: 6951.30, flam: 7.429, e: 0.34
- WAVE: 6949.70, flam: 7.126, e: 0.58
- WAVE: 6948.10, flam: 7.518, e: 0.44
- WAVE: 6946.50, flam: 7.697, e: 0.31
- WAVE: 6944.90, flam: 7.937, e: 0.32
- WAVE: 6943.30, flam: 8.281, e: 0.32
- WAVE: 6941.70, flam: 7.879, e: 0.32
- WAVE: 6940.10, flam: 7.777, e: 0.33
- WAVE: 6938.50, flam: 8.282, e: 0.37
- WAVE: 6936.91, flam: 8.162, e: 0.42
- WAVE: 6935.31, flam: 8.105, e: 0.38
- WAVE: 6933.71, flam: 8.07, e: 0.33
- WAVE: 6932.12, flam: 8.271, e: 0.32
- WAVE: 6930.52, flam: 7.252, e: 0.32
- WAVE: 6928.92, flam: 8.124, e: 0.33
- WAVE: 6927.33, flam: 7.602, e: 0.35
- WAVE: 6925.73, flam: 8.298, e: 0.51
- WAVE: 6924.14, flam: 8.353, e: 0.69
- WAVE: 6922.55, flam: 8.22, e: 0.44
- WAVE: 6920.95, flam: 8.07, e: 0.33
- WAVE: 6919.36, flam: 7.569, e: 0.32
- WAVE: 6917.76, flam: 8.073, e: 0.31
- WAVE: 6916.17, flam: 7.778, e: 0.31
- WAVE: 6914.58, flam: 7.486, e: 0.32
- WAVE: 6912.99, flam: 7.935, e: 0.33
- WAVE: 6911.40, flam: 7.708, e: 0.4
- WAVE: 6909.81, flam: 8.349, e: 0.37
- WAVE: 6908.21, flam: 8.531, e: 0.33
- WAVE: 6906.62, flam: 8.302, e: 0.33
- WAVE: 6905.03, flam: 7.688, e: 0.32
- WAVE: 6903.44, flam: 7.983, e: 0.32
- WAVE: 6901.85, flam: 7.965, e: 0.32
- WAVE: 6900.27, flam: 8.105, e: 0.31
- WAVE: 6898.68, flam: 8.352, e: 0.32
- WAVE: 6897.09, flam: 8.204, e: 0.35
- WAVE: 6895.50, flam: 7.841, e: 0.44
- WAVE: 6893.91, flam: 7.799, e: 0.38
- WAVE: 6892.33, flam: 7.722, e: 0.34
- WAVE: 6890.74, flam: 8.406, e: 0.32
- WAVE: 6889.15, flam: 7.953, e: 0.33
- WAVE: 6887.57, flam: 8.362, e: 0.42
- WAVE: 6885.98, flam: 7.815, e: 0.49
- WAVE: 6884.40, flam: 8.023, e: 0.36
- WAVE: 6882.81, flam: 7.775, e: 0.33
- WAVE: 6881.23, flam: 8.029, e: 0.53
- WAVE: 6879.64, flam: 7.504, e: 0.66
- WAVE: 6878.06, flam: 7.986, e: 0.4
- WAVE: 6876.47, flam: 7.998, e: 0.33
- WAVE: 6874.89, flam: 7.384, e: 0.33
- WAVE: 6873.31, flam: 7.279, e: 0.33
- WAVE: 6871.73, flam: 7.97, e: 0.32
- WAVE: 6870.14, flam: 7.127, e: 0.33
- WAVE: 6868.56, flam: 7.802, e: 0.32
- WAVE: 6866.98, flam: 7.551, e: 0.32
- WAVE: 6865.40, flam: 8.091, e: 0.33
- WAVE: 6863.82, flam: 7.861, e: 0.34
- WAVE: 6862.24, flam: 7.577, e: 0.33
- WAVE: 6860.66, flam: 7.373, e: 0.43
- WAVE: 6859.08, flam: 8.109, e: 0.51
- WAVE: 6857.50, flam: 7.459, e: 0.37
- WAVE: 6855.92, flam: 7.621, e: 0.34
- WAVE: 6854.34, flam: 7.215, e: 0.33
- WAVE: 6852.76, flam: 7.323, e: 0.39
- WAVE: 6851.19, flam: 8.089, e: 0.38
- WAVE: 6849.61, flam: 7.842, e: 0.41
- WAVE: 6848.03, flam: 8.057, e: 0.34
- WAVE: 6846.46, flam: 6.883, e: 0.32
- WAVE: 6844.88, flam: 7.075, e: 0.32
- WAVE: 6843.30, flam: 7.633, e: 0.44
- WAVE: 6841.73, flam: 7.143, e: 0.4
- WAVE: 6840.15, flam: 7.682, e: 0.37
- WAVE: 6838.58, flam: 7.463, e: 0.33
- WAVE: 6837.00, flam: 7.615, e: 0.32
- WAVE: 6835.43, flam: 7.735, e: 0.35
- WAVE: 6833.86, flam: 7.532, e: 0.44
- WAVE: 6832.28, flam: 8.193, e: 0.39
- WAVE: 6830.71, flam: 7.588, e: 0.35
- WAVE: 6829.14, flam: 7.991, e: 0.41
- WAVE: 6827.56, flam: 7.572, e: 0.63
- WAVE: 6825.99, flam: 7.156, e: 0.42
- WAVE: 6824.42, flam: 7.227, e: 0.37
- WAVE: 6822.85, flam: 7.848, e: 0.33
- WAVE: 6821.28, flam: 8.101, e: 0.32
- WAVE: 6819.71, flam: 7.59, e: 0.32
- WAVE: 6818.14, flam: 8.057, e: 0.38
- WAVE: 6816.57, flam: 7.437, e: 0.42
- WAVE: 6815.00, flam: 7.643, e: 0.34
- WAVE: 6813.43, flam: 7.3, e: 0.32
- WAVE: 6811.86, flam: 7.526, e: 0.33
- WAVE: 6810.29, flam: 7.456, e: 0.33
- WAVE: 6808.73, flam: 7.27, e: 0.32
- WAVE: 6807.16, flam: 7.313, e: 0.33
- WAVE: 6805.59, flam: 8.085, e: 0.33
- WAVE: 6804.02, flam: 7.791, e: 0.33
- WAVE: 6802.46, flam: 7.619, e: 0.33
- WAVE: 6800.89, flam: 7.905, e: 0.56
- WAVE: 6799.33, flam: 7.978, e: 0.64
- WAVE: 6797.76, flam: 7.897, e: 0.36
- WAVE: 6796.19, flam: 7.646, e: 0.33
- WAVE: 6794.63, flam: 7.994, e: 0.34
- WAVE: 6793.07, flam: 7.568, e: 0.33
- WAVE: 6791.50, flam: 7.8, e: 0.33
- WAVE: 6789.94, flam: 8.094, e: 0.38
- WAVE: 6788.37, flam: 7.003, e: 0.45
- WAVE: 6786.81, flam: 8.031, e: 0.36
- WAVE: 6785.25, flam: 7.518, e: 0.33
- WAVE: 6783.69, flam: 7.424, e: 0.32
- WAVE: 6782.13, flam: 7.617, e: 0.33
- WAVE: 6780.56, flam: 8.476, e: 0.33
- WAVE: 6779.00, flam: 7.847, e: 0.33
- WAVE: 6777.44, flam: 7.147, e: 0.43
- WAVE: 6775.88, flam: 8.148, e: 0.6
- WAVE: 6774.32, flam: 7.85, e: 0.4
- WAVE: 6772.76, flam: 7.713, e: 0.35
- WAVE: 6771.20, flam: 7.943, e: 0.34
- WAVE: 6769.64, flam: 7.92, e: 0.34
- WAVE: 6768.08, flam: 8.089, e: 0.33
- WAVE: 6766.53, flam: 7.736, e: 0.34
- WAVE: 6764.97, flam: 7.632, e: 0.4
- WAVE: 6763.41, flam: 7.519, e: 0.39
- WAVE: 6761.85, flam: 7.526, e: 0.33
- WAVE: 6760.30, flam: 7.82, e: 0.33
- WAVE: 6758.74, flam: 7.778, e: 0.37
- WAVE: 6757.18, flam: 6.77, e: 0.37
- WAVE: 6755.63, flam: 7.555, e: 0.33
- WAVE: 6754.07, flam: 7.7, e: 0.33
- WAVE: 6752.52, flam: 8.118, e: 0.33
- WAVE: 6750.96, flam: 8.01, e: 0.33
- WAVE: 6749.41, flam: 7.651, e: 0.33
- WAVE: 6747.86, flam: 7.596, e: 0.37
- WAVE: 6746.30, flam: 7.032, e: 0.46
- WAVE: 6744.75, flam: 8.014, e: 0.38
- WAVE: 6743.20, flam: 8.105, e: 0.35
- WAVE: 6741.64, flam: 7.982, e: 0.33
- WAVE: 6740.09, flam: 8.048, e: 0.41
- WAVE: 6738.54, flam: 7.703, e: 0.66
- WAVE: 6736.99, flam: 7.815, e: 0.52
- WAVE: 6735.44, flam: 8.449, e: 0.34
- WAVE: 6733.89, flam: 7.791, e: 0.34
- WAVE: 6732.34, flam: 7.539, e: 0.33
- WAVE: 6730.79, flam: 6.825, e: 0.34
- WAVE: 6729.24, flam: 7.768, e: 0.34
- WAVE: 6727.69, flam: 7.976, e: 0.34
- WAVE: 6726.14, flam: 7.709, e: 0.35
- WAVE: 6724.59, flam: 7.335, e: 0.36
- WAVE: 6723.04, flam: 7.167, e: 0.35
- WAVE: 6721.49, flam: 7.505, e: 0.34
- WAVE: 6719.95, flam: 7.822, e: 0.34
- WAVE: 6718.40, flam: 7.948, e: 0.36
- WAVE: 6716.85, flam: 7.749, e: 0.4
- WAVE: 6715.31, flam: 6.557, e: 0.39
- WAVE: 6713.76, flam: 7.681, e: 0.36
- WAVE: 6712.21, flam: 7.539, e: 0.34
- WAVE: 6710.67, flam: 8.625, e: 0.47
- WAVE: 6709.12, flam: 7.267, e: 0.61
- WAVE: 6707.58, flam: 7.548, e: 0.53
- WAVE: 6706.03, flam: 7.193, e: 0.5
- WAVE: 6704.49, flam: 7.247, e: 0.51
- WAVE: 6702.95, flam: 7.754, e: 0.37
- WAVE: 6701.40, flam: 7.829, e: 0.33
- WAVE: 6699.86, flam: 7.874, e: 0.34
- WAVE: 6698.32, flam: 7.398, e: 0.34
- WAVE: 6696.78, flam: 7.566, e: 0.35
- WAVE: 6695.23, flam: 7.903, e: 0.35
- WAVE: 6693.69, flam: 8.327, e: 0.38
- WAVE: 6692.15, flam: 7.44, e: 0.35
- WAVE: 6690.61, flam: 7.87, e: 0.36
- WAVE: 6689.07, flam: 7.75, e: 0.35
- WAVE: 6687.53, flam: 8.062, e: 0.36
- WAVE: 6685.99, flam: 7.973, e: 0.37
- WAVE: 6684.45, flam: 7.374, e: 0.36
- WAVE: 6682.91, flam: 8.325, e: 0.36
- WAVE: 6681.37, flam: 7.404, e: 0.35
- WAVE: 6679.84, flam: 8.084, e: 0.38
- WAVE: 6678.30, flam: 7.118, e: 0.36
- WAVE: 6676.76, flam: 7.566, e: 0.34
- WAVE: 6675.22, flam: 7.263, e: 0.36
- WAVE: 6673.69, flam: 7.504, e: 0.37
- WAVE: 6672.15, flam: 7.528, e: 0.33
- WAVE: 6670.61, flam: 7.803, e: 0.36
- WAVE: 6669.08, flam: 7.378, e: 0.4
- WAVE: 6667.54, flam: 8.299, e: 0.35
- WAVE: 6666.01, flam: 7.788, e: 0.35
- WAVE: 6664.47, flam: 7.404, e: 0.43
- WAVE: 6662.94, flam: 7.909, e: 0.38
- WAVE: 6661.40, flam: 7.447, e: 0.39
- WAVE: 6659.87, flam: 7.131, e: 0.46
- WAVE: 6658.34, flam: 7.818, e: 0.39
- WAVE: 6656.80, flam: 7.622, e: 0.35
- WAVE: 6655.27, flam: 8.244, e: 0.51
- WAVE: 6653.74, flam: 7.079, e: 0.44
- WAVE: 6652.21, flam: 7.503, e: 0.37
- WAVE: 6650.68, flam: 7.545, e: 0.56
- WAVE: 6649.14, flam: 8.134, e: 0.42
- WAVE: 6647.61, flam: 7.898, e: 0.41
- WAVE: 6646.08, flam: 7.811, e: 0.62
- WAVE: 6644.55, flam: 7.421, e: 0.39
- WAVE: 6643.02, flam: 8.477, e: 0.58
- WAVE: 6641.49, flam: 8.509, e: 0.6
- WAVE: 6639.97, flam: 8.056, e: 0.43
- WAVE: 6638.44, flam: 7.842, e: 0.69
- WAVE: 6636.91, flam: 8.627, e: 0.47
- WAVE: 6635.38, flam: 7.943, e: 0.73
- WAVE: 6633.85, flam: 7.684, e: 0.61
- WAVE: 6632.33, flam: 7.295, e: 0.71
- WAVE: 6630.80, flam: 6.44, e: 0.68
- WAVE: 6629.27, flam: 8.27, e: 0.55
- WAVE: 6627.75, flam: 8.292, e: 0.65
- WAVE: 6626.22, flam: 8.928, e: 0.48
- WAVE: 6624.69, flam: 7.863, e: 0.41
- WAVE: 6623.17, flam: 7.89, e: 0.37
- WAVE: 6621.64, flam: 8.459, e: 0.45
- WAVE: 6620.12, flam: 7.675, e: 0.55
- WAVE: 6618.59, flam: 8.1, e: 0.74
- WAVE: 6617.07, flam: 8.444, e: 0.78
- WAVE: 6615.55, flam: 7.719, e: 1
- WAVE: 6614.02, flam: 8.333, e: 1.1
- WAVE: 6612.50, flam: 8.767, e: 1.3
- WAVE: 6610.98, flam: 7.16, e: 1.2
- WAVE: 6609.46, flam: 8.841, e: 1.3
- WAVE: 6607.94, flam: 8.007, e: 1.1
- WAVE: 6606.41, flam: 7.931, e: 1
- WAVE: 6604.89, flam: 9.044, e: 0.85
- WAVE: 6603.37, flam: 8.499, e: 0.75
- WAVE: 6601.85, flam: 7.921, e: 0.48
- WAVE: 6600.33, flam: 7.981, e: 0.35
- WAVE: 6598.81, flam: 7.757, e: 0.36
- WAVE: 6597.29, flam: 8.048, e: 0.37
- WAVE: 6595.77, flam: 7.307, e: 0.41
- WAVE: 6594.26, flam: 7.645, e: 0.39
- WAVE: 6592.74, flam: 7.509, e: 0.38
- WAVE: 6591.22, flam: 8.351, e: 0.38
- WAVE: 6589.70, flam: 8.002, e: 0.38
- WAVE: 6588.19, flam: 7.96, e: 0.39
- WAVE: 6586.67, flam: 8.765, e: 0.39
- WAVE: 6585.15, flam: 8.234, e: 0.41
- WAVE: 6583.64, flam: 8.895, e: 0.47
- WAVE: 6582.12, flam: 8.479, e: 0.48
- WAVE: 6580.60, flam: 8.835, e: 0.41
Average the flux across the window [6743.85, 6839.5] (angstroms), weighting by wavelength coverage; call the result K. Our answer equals 7.69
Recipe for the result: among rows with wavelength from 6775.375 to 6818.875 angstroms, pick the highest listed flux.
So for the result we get 8.476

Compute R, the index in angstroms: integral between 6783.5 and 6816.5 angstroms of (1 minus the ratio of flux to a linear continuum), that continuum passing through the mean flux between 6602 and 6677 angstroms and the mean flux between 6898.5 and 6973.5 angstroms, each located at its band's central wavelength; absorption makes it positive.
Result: 1.3 angstroms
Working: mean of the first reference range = 7.9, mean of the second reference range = 8.02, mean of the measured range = 7.66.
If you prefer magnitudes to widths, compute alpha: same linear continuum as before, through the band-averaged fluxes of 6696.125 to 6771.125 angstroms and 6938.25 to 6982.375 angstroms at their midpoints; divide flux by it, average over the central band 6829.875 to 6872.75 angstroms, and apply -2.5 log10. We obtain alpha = 0.031 mag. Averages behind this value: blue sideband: 7.67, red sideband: 8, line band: 7.61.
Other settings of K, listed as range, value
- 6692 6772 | 7.68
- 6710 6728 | 7.62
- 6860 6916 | 7.88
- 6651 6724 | 7.64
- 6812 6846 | 7.59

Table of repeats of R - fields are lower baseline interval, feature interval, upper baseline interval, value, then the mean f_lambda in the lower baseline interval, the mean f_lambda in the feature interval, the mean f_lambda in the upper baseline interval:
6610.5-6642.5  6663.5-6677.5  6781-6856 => 0.6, 8.03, 7.62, 7.63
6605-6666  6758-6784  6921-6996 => 0.6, 7.92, 7.78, 8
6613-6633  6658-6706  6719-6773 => 1.1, 7.99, 7.67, 7.71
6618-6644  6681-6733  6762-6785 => 1.6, 8.01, 7.64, 7.77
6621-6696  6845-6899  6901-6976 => 1.4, 7.8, 7.76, 8.01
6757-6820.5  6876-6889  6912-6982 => -0.1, 7.7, 7.93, 7.99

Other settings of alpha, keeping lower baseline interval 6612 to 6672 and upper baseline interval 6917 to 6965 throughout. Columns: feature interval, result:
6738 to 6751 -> 0.02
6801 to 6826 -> 0.04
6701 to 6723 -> 0.05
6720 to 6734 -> 0.05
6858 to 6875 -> 0.04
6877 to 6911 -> -0.01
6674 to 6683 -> 0.04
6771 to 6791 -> 0.02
